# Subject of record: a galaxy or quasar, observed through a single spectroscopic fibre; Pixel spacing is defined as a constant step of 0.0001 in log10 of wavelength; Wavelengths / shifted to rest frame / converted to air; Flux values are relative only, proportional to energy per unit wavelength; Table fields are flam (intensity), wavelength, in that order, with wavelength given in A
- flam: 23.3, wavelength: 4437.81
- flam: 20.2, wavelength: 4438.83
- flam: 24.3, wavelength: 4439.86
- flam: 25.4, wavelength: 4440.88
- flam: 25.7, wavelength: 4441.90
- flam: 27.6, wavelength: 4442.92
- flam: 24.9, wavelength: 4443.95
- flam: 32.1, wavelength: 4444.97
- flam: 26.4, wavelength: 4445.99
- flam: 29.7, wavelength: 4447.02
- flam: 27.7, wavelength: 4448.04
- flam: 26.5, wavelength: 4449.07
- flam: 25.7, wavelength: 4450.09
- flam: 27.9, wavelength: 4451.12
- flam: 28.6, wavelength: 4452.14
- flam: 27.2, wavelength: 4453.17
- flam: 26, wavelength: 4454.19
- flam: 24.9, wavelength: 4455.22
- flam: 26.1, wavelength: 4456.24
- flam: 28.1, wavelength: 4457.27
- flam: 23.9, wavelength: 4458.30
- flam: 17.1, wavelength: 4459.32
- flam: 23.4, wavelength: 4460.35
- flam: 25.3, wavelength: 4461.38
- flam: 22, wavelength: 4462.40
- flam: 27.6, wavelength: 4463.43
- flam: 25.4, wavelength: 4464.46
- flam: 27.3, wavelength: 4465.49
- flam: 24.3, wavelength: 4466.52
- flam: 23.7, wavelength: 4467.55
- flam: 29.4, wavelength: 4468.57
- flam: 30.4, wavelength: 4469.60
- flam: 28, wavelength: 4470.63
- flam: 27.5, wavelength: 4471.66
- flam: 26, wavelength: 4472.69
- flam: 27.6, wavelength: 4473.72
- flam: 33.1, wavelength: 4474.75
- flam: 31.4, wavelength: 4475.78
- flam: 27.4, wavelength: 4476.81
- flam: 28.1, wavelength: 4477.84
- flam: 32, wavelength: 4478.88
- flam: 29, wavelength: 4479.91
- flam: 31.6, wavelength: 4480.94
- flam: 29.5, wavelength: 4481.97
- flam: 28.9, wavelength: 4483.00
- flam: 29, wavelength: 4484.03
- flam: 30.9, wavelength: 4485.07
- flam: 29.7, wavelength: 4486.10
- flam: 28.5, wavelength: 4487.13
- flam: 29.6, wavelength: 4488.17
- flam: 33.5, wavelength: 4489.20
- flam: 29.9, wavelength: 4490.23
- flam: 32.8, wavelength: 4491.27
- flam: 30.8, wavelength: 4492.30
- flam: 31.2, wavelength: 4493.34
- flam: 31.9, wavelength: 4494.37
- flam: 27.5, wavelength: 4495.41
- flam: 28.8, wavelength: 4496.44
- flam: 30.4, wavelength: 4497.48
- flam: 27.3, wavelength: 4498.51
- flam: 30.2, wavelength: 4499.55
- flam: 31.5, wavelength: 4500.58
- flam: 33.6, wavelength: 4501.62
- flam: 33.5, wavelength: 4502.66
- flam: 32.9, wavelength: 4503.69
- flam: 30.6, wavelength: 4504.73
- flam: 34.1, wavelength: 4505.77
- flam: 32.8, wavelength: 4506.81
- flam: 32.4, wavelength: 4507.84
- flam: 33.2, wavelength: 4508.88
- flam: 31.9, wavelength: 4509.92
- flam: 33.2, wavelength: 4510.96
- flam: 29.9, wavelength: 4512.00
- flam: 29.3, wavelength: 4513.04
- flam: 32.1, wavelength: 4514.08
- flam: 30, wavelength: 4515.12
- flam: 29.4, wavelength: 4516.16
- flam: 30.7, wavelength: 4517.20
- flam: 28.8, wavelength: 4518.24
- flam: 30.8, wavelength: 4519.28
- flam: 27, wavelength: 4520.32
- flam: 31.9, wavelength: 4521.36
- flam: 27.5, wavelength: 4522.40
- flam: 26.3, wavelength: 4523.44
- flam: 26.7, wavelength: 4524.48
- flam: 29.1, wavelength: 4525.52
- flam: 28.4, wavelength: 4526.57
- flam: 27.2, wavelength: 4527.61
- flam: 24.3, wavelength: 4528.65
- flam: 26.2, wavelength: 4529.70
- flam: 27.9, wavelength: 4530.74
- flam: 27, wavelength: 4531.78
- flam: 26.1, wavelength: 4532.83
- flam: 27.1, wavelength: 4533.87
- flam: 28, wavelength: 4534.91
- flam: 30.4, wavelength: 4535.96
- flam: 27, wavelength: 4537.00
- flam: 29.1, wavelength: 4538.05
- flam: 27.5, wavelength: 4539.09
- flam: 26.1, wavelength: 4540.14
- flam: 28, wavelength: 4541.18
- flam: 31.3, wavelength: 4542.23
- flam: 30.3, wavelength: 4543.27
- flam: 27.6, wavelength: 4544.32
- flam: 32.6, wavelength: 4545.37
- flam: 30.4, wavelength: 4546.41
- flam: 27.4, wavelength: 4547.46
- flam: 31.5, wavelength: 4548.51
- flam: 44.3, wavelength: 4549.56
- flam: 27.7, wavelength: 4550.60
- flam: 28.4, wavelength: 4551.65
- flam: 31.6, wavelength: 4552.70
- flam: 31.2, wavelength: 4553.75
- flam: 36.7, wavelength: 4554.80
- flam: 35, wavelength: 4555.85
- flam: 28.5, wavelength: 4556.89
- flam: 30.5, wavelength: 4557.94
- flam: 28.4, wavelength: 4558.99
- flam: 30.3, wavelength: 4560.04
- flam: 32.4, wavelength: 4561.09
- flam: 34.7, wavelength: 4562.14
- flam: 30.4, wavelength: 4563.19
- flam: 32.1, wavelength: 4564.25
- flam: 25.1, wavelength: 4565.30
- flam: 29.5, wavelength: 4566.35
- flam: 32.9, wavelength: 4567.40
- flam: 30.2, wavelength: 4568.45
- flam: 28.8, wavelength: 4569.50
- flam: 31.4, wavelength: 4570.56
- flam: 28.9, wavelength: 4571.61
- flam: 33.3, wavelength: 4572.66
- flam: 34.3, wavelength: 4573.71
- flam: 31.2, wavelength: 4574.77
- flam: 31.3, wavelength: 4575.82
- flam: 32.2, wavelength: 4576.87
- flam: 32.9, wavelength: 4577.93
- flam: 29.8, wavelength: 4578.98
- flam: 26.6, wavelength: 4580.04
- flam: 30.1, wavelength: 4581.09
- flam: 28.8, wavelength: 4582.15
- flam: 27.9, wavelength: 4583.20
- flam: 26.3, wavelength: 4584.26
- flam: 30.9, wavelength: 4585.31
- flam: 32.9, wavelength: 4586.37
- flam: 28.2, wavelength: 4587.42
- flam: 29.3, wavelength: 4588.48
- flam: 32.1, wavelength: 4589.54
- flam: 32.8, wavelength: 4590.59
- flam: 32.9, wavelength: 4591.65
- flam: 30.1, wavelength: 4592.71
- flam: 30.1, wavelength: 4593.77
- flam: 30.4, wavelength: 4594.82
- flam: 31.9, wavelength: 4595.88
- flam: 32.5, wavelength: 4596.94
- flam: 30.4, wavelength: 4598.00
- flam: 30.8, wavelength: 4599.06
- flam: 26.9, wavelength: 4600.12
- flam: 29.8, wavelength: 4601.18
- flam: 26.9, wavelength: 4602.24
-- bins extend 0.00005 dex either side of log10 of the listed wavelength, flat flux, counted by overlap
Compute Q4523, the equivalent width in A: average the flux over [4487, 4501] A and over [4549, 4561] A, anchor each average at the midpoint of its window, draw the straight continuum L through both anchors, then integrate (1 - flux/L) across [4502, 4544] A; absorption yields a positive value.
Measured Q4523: 2.34 A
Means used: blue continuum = 30.3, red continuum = 32.1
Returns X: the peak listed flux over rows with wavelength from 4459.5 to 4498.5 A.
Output 33.5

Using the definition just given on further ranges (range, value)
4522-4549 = 32.6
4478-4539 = 34.1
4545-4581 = 44.3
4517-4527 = 31.9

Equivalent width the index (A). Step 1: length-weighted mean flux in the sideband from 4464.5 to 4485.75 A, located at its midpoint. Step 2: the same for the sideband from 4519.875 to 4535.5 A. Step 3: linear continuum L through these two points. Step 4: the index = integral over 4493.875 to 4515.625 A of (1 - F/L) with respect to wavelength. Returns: -2.6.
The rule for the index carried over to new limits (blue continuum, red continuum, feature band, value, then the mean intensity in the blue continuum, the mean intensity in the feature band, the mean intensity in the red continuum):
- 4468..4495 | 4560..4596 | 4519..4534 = 1.3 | 29.9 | 27.5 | 30.6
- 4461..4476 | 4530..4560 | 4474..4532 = -3.4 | 27.2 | 30.1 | 29.9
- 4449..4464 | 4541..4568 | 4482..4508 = -3.0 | 25.3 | 30.9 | 31.1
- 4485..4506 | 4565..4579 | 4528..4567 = 1.4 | 30.9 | 29.8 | 31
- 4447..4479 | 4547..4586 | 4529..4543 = 0.9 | 26.7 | 27.8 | 30.9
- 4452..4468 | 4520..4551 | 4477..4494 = -2.6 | 25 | 30.3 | 28.8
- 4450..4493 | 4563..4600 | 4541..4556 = -0.9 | 27.9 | 31.6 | 30.5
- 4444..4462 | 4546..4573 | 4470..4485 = -1.0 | 26.2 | 29.3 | 31.2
